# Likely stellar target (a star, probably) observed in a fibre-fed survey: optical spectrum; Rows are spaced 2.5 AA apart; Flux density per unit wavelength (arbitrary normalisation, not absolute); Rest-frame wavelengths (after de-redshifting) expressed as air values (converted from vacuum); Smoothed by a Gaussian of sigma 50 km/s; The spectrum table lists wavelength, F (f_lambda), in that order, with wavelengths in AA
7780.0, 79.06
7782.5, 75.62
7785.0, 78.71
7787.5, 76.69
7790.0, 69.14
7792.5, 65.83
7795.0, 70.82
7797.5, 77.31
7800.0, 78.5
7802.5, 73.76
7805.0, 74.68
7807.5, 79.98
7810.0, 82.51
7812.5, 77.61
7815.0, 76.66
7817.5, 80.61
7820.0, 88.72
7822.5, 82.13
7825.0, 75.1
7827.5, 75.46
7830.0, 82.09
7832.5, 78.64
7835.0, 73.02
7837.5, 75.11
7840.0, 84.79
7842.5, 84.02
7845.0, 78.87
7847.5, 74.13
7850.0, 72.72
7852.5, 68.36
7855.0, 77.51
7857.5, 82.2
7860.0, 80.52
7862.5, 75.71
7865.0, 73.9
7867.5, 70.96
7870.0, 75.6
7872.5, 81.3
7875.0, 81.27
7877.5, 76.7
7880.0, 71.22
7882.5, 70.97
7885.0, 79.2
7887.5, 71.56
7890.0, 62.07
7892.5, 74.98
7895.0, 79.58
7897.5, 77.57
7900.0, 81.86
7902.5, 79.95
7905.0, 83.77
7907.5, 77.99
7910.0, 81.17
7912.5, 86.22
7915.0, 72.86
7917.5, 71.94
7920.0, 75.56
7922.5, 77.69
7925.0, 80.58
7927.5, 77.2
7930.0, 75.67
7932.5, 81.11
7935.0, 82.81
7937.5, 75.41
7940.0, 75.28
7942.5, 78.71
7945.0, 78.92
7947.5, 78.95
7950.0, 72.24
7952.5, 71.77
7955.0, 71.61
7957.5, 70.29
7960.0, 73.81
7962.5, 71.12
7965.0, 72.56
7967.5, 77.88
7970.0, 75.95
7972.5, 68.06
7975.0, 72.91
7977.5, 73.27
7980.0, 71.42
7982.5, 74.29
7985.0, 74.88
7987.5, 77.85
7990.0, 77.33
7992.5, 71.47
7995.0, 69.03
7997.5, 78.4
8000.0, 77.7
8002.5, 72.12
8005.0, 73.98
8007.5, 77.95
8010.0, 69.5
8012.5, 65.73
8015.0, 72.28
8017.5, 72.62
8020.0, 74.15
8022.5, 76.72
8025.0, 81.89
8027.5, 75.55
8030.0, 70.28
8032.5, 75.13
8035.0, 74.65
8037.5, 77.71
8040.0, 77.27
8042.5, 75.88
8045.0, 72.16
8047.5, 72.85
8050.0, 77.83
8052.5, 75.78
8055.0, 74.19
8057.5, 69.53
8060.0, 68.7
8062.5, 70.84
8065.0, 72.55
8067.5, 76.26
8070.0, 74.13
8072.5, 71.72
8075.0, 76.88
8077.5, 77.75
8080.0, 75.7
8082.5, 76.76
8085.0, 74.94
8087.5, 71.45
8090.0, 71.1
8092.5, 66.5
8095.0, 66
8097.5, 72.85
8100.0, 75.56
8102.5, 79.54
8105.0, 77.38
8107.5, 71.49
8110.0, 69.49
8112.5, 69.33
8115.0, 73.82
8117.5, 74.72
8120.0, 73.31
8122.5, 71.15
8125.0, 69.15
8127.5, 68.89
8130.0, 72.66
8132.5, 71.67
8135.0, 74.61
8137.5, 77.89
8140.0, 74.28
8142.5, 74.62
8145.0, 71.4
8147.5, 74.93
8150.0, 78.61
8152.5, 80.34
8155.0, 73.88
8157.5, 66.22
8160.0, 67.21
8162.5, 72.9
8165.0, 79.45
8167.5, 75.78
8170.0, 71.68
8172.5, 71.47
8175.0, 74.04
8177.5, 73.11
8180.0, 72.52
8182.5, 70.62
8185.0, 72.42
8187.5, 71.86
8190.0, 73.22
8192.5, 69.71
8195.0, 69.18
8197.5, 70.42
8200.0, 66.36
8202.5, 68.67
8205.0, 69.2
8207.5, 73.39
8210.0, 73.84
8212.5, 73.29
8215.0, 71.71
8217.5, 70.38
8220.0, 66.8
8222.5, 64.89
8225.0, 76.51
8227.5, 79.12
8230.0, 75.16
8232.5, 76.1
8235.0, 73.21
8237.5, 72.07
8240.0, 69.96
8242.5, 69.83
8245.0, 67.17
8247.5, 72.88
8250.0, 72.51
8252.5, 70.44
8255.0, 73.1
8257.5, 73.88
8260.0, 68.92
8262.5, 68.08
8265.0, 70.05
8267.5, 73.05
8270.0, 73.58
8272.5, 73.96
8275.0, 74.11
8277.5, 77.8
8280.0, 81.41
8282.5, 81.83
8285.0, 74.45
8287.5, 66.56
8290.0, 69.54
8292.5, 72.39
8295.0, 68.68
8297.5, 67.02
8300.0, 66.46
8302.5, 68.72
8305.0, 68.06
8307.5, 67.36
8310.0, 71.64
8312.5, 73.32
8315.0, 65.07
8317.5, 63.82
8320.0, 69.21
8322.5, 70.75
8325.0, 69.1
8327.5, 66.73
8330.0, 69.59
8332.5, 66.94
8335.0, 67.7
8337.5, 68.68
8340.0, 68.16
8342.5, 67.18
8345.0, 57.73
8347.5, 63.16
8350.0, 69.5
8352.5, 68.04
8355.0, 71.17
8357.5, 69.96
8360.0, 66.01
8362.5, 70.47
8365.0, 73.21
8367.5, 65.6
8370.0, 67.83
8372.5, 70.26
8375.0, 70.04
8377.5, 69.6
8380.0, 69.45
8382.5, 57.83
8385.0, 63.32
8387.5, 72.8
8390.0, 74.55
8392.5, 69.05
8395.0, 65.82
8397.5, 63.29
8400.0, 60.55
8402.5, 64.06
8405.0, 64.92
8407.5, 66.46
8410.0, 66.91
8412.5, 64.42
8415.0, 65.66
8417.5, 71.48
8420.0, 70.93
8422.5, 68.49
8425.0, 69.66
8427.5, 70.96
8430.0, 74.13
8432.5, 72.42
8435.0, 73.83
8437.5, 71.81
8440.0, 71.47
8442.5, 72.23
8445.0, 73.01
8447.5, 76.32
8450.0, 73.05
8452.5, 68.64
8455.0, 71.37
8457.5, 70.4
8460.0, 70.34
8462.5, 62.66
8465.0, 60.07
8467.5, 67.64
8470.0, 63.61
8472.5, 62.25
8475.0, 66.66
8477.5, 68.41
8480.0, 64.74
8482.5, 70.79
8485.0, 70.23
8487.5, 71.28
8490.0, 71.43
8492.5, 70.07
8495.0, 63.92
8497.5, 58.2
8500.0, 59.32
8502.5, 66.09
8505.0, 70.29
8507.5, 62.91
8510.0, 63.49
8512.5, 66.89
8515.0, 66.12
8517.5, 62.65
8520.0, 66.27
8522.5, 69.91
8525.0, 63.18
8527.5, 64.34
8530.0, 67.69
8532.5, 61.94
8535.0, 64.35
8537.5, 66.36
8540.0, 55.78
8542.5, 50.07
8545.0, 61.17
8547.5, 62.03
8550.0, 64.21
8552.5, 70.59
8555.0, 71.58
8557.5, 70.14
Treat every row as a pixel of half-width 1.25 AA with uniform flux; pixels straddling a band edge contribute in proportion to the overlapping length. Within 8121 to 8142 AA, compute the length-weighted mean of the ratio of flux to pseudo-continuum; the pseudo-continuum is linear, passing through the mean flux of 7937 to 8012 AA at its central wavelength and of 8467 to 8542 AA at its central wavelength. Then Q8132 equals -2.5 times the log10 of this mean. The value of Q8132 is -0.02 mag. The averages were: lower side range 74.1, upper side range 65.4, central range 72.6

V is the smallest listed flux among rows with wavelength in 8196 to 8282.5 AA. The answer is 64.89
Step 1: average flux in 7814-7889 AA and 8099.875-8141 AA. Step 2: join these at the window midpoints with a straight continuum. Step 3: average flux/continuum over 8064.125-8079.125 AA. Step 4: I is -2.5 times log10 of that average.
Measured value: -0.02 mag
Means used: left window 77.3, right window 73.2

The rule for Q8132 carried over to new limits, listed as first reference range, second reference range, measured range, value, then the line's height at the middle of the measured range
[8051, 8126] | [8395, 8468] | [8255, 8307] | -0.02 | 70.7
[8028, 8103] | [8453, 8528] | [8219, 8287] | -0.04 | 70.4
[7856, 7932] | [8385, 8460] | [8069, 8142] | 0.01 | 74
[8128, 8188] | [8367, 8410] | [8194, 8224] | 0.03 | 72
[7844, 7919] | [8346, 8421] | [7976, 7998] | 0.01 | 74.5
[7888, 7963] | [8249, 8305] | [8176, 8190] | 0.02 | 73.3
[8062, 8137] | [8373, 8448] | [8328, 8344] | 0.03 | 69.8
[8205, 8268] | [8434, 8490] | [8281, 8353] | 0.04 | 70.8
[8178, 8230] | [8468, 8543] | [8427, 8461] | -0.09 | 66.4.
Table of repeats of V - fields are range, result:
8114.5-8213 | 66.22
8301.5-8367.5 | 57.73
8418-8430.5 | 68.49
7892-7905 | 74.98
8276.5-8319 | 63.82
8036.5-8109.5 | 66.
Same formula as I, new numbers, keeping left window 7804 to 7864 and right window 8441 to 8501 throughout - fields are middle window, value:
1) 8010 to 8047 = 0.013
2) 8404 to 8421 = 0.025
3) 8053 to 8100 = 0.023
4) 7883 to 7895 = 0.069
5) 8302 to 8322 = 0.031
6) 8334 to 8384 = 0.034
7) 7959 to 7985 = 0.042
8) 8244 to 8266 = 0.009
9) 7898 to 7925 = -0.026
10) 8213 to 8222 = 0.038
